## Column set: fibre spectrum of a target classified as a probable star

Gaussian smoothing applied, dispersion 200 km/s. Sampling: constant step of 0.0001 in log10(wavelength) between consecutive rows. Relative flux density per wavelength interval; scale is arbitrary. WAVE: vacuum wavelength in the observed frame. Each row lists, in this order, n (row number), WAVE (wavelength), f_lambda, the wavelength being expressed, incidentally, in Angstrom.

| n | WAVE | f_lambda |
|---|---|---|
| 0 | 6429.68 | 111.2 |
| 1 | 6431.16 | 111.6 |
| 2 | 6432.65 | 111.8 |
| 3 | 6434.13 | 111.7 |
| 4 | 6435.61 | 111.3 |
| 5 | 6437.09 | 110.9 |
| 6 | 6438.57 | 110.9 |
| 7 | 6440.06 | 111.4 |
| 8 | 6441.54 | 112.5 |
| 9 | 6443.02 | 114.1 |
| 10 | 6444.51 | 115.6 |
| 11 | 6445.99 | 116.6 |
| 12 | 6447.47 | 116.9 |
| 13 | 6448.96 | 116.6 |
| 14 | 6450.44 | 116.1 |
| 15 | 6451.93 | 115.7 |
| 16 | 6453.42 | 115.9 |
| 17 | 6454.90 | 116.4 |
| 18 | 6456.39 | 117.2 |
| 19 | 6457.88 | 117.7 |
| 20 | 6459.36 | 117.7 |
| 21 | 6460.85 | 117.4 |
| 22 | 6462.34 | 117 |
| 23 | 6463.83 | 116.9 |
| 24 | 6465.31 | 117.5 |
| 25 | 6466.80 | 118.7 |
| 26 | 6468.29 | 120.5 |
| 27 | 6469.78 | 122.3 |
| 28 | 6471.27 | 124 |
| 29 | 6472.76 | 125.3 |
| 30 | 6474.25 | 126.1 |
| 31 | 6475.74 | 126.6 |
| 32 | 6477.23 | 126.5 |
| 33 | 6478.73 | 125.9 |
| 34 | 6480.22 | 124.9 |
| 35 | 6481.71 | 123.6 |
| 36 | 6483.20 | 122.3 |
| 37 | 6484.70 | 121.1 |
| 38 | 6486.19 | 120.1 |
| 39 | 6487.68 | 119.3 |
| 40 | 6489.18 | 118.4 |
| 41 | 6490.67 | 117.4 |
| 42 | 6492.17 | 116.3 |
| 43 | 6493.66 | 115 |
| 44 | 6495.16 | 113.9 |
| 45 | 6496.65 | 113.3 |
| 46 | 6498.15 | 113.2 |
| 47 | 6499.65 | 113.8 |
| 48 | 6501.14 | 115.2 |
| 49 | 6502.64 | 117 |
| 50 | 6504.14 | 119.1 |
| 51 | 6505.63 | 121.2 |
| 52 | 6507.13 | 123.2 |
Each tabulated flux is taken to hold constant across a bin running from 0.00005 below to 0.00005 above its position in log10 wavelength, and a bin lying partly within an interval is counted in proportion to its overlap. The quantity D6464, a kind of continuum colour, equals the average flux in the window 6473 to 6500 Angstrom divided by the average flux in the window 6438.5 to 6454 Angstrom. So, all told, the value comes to 1.05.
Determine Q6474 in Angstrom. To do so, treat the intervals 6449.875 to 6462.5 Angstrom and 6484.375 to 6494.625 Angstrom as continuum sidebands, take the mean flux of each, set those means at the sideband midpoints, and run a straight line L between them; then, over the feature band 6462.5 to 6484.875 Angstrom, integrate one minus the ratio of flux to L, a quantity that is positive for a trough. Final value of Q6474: -1.01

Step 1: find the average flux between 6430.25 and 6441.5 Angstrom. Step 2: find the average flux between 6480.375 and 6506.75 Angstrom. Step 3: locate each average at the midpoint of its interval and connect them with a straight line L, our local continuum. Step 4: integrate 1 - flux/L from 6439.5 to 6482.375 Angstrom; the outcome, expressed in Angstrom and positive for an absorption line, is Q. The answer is -1.83 Angstrom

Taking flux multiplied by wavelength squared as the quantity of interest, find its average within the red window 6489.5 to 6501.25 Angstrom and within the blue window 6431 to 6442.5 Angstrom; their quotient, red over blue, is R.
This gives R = 1.0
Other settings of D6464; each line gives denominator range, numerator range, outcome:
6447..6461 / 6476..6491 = 1.05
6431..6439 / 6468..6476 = 1.12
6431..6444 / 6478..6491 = 1.09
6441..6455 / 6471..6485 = 1.08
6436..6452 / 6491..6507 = 1.02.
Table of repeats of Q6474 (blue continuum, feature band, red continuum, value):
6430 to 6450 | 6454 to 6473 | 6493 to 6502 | -0.9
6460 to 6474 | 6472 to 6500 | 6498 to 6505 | -0.5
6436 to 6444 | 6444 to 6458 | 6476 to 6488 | -0.2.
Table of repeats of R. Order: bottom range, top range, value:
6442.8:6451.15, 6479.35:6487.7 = 1.06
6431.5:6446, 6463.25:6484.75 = 1.11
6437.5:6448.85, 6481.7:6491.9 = 1.07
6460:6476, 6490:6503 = 0.96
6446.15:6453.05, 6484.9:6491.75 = 1.03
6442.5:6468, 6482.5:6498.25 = 1.02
